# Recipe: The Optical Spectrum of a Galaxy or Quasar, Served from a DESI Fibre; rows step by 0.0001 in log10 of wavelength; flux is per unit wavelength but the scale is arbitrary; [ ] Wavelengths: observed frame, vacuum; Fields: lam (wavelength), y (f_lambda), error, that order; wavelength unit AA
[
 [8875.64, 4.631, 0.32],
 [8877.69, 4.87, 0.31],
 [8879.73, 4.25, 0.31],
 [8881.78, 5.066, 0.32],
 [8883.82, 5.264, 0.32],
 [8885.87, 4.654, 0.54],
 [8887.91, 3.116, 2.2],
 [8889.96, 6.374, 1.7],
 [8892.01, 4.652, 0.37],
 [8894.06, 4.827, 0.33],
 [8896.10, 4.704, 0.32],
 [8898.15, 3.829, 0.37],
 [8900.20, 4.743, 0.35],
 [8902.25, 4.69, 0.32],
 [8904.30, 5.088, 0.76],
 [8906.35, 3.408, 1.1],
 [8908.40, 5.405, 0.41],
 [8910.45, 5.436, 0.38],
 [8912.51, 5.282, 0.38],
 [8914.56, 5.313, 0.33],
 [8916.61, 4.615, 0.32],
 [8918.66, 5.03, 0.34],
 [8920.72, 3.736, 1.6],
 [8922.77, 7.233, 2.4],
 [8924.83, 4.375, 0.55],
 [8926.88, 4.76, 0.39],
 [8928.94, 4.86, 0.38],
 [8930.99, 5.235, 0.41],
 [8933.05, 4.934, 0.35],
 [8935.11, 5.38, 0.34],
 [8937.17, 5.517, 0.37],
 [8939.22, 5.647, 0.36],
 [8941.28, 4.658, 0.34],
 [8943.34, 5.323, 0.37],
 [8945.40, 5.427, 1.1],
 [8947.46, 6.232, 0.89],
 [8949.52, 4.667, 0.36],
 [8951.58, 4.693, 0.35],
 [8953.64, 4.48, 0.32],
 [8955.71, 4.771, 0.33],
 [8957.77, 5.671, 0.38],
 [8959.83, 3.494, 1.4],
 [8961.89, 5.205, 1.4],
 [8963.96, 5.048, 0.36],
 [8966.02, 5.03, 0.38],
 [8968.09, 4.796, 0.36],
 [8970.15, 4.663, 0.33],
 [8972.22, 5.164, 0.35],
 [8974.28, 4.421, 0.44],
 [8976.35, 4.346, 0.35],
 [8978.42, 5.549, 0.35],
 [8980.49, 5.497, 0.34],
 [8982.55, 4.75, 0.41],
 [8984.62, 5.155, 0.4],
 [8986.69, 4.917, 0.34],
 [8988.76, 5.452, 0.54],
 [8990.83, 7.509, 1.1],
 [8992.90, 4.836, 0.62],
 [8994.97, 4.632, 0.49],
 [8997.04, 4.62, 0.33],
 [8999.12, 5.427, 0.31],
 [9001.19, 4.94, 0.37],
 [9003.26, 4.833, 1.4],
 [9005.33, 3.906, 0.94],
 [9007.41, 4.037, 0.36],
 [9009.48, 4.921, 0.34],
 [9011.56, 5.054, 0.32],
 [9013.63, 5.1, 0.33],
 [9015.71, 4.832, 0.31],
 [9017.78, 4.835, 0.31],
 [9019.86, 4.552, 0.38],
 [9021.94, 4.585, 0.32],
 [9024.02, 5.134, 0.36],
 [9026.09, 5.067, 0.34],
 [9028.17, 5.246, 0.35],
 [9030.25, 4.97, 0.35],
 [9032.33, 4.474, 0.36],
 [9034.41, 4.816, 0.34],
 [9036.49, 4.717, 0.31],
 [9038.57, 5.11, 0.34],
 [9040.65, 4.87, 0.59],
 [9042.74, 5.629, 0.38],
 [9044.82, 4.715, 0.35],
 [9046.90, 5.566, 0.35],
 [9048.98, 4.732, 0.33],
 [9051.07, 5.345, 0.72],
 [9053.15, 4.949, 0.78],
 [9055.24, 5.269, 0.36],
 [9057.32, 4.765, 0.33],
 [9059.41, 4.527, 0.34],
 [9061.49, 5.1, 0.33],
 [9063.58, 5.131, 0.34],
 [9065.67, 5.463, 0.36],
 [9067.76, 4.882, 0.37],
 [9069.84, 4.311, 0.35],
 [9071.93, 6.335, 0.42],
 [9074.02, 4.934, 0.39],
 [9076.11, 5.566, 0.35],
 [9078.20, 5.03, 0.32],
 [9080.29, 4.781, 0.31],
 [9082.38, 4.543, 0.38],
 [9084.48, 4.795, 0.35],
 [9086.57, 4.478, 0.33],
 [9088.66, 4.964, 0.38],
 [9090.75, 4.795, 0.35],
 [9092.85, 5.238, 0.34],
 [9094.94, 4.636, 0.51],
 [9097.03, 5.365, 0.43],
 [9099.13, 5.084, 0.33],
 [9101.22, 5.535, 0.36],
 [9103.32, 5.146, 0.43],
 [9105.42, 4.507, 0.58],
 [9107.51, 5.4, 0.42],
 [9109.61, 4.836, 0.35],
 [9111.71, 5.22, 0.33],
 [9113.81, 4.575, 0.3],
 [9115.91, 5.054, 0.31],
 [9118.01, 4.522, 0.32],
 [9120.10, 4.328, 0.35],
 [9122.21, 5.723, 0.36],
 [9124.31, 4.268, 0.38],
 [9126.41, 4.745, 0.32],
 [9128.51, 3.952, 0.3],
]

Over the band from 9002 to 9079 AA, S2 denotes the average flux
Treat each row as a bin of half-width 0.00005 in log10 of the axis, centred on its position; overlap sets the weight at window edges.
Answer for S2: 4.95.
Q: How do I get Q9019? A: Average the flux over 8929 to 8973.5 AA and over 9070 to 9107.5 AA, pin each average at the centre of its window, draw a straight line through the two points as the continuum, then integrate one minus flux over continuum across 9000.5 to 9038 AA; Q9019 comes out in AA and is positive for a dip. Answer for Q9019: 1.9 AA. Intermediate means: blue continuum 5.04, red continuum 5.04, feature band 4.78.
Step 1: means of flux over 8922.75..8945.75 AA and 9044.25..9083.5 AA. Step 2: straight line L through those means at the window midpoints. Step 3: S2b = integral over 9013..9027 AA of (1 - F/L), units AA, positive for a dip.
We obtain 0.6 AA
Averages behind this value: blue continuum 5.19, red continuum 5.05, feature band 4.86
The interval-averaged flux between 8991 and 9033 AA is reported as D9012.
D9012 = 4.86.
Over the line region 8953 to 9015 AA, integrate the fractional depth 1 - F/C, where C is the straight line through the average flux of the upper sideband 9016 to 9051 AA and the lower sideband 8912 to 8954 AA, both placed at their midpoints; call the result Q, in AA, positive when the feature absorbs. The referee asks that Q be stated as 1.1 AA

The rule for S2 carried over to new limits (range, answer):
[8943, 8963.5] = 4.99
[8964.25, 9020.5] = 4.96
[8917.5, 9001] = 5.08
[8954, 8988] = 4.9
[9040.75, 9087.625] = 5.03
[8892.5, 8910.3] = 4.63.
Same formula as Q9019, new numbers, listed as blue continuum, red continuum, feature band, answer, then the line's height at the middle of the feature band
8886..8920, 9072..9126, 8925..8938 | -0.7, 4.8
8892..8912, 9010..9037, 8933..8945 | -1.3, 4.75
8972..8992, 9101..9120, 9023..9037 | 0.6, 5.14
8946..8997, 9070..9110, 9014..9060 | 0.8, 5.04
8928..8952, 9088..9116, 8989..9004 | -0.3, 5.16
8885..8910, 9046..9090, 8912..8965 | -3.6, 4.73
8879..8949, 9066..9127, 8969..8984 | 0.2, 4.97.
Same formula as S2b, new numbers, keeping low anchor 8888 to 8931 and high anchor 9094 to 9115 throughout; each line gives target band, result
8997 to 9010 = 0.8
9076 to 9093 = 0.5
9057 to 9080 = -0.4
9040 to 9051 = -0.3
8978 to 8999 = -1.5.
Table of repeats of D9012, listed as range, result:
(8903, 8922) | 4.84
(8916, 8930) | 4.96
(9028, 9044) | 4.96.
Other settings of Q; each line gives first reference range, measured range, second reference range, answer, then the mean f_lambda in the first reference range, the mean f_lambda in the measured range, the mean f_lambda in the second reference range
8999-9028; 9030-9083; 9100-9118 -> -1.46 AA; 4.8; 5.03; 5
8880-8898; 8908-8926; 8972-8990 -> -1.11 AA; 4.76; 5.15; 5.05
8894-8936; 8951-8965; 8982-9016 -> 0.52 AA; 4.9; 4.77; 5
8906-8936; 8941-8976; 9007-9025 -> 0.18 AA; 5.03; 4.92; 4.81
